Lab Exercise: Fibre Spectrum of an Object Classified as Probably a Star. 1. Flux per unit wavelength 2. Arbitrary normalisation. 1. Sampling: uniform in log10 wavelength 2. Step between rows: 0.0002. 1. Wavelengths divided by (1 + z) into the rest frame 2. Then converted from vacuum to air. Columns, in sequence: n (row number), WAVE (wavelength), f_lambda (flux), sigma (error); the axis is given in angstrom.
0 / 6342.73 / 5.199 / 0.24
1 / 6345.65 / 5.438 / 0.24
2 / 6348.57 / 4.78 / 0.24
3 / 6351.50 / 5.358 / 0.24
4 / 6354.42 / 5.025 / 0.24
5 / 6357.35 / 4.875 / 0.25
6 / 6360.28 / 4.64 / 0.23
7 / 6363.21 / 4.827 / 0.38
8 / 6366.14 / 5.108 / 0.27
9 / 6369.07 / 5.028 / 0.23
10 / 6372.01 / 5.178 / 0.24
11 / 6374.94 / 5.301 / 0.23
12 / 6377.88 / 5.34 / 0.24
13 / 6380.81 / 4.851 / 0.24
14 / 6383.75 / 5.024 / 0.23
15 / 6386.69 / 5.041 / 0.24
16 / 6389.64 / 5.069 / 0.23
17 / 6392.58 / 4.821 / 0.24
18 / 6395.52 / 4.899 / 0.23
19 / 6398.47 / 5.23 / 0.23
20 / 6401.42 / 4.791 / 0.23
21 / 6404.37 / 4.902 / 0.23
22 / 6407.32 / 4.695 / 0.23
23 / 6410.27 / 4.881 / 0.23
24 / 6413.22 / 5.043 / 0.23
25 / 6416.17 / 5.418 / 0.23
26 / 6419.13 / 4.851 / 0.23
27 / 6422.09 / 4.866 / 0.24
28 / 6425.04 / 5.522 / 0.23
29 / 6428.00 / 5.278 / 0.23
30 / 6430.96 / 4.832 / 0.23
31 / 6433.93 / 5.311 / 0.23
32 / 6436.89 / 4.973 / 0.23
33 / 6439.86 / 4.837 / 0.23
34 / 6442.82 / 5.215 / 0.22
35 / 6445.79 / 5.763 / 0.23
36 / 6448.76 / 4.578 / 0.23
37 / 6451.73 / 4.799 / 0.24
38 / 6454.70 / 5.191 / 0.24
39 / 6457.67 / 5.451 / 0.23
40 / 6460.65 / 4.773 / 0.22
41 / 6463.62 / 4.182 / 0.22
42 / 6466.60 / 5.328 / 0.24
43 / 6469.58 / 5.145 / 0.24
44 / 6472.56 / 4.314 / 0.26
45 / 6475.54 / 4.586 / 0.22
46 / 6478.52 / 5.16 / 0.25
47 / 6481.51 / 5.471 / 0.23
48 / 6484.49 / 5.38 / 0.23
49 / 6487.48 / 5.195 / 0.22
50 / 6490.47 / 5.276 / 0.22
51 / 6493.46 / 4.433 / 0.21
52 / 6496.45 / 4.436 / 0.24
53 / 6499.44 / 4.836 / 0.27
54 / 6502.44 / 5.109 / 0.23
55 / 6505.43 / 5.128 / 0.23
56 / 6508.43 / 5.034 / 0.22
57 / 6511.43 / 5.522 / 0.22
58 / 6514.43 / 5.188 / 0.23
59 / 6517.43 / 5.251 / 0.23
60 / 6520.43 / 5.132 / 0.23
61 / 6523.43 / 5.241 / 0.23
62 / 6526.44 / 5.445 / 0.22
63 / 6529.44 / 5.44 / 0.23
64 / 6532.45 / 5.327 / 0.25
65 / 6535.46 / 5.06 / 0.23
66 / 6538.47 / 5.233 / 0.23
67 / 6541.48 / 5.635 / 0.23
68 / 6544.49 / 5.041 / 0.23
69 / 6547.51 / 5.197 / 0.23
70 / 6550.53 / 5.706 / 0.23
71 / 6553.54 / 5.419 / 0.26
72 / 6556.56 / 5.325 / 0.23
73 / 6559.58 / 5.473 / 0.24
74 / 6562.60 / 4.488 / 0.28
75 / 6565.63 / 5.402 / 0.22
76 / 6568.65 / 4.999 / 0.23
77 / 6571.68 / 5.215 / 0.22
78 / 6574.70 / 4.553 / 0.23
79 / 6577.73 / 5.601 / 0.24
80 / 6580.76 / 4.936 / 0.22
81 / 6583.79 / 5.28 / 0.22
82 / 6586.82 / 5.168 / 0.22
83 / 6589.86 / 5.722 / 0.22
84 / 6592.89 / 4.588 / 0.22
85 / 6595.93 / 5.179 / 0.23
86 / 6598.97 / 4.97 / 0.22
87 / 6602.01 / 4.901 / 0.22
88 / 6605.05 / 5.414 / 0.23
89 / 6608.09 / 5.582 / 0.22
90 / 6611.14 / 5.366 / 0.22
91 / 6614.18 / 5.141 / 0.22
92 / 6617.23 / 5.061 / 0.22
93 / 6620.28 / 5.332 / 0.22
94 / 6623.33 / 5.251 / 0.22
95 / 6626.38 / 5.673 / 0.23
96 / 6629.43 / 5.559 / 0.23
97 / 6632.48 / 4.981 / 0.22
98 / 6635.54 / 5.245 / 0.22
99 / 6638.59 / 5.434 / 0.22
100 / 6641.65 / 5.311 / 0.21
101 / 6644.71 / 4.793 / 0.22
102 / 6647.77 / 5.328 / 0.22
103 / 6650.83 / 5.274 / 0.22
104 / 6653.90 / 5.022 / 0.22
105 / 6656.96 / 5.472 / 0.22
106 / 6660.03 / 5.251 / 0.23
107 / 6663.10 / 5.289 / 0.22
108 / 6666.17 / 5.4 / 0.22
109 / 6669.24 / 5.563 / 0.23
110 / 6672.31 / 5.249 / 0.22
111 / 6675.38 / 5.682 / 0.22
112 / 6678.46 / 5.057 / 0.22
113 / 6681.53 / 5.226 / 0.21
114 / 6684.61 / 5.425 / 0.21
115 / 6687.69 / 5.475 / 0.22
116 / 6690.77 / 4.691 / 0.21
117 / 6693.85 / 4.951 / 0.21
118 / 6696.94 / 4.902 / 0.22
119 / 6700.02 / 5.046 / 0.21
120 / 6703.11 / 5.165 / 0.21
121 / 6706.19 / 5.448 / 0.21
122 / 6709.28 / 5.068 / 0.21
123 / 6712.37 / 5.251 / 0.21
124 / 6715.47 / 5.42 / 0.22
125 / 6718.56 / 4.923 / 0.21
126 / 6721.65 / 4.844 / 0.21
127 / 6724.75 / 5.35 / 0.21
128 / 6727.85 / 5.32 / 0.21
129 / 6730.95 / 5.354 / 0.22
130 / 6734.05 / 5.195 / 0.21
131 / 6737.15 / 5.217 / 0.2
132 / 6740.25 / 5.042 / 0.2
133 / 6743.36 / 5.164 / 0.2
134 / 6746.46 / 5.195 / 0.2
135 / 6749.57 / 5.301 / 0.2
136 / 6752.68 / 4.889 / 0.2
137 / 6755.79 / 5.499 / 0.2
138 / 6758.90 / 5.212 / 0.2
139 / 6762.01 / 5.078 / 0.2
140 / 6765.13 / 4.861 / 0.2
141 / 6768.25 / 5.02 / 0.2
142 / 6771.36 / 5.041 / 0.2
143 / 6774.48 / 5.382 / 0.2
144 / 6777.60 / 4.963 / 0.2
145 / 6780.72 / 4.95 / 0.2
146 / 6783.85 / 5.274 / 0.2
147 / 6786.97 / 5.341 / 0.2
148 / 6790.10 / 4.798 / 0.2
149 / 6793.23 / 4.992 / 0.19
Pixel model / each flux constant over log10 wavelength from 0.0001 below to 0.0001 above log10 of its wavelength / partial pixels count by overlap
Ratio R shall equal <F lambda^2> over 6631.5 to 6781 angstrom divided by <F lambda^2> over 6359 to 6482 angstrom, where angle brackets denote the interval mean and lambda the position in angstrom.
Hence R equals 1.13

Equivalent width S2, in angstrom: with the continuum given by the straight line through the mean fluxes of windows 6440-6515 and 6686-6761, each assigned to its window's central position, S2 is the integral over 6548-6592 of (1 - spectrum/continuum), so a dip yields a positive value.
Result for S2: -1.3 angstrom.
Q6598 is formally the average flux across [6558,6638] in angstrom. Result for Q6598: 5.2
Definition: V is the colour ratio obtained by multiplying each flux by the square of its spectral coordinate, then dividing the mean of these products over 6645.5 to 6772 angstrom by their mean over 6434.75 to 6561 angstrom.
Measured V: 1.08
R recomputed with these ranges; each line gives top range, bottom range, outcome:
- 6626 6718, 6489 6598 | 1.06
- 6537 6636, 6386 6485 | 1.09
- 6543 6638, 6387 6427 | 1.10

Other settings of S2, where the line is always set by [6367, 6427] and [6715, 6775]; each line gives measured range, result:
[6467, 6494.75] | 0.31 angstrom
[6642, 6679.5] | -1.14 angstrom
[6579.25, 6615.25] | -0.56 angstrom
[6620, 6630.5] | -0.71 angstrom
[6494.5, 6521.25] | 0.10 angstrom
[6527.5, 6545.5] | -0.75 angstrom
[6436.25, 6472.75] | 0.52 angstrom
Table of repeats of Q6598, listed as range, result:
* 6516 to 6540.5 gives 5.28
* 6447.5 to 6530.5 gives 5.04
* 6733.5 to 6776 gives 5.15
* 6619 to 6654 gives 5.28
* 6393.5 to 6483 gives 5.01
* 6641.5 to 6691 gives 5.28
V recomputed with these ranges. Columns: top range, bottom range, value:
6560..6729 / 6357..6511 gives 1.11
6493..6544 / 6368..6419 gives 1.07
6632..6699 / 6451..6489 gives 1.11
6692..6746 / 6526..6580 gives 1.03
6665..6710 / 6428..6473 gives 1.12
